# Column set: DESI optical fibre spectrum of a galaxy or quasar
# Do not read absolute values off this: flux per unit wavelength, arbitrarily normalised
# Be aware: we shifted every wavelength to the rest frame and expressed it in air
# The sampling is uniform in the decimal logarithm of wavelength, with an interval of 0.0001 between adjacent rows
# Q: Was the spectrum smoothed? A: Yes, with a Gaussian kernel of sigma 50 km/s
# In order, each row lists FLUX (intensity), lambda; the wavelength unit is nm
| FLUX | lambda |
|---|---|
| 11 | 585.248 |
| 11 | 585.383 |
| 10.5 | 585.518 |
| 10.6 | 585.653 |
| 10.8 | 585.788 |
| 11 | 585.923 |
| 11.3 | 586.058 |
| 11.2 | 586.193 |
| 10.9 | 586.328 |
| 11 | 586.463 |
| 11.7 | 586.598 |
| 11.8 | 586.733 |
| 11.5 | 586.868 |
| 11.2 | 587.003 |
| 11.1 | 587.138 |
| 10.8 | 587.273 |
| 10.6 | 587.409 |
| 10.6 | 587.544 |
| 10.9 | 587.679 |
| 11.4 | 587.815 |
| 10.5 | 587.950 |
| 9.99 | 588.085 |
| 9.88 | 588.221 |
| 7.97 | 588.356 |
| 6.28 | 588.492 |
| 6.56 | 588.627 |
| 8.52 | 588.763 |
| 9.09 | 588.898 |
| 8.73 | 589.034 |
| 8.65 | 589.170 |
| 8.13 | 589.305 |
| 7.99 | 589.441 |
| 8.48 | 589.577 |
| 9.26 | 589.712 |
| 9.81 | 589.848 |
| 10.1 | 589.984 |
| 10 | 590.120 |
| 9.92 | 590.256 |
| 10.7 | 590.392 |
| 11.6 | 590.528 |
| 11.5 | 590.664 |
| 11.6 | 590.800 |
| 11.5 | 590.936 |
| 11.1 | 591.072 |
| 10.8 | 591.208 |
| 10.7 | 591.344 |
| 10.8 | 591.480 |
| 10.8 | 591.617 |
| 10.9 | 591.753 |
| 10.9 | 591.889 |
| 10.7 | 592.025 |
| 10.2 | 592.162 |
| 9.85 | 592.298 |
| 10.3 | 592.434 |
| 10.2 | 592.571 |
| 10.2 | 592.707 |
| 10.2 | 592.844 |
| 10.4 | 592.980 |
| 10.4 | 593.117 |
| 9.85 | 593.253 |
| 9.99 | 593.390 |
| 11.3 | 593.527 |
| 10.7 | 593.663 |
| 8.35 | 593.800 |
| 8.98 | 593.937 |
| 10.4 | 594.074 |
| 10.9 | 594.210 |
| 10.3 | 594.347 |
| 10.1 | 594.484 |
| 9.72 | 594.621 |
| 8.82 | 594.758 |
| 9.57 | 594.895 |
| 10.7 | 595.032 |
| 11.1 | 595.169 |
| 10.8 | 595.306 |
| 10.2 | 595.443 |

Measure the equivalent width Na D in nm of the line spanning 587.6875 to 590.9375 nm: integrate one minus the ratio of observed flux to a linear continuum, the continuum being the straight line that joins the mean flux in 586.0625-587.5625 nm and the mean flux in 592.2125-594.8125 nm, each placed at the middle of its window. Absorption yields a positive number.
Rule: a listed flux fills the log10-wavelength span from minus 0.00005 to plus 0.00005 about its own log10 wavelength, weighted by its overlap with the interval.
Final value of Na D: 0.38 nm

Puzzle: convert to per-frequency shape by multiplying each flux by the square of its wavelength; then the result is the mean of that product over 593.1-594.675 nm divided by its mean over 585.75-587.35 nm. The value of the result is 0.9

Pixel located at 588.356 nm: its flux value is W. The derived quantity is 7.97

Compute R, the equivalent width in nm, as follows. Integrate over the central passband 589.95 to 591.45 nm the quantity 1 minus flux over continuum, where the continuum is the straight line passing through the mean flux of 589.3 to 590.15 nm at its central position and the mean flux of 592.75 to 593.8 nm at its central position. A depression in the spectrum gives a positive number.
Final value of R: -0.23 nm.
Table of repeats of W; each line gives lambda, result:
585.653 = 10.6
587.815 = 11.4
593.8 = 8.35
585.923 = 11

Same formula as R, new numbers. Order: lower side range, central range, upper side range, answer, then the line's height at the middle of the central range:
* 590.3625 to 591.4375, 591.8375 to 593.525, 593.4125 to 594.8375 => 0.034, 10.5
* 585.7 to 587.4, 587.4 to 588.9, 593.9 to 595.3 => 0.225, 11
